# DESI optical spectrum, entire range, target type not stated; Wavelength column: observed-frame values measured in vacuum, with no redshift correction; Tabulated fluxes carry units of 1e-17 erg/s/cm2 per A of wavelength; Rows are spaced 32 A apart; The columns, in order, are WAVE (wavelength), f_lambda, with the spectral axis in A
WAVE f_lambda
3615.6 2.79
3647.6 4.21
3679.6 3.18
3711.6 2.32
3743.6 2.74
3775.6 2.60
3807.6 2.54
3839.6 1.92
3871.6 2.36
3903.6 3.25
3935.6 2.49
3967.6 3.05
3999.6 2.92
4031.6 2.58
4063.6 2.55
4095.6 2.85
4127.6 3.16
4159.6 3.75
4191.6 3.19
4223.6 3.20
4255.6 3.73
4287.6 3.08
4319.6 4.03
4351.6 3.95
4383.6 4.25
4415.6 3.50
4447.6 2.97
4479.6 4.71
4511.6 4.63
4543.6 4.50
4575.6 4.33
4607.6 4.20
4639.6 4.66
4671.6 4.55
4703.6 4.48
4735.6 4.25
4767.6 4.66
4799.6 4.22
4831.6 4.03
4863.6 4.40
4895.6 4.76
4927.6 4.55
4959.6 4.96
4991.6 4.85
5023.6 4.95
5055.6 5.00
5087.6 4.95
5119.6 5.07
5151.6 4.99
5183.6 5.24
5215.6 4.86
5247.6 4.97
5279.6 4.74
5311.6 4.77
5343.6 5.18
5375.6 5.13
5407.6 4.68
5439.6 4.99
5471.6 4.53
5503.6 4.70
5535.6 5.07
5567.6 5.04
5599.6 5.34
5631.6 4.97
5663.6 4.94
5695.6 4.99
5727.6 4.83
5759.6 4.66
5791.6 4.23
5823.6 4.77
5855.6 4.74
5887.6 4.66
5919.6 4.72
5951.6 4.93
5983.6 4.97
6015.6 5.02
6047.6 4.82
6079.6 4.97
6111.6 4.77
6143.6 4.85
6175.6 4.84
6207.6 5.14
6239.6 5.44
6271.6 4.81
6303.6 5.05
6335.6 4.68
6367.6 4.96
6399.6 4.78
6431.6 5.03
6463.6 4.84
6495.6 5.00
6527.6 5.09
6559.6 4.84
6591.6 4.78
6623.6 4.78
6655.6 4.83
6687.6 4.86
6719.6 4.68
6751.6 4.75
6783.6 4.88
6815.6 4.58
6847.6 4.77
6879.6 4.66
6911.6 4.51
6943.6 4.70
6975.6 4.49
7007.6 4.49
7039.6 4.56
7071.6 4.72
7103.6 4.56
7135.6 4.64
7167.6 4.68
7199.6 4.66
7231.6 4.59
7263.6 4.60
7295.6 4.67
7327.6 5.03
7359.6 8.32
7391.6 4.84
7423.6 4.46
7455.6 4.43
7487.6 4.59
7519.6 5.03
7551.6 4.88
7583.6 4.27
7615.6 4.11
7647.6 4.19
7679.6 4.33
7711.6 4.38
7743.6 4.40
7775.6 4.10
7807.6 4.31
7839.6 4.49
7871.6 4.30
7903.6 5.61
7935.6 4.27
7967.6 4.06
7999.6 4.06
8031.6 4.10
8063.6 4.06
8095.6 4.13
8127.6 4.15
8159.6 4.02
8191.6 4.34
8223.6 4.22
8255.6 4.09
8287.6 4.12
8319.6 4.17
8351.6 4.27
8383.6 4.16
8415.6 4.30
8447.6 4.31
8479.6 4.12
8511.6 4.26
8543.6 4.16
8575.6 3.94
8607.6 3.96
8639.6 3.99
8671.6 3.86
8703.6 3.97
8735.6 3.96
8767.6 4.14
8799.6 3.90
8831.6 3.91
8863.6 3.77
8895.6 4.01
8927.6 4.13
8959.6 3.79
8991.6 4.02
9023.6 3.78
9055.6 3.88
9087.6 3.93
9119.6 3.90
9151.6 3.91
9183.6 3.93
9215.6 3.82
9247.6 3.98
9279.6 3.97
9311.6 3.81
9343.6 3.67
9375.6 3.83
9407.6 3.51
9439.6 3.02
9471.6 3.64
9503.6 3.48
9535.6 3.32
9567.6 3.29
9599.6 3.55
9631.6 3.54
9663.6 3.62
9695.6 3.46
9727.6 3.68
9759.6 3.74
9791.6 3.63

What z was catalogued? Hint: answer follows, 0.120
